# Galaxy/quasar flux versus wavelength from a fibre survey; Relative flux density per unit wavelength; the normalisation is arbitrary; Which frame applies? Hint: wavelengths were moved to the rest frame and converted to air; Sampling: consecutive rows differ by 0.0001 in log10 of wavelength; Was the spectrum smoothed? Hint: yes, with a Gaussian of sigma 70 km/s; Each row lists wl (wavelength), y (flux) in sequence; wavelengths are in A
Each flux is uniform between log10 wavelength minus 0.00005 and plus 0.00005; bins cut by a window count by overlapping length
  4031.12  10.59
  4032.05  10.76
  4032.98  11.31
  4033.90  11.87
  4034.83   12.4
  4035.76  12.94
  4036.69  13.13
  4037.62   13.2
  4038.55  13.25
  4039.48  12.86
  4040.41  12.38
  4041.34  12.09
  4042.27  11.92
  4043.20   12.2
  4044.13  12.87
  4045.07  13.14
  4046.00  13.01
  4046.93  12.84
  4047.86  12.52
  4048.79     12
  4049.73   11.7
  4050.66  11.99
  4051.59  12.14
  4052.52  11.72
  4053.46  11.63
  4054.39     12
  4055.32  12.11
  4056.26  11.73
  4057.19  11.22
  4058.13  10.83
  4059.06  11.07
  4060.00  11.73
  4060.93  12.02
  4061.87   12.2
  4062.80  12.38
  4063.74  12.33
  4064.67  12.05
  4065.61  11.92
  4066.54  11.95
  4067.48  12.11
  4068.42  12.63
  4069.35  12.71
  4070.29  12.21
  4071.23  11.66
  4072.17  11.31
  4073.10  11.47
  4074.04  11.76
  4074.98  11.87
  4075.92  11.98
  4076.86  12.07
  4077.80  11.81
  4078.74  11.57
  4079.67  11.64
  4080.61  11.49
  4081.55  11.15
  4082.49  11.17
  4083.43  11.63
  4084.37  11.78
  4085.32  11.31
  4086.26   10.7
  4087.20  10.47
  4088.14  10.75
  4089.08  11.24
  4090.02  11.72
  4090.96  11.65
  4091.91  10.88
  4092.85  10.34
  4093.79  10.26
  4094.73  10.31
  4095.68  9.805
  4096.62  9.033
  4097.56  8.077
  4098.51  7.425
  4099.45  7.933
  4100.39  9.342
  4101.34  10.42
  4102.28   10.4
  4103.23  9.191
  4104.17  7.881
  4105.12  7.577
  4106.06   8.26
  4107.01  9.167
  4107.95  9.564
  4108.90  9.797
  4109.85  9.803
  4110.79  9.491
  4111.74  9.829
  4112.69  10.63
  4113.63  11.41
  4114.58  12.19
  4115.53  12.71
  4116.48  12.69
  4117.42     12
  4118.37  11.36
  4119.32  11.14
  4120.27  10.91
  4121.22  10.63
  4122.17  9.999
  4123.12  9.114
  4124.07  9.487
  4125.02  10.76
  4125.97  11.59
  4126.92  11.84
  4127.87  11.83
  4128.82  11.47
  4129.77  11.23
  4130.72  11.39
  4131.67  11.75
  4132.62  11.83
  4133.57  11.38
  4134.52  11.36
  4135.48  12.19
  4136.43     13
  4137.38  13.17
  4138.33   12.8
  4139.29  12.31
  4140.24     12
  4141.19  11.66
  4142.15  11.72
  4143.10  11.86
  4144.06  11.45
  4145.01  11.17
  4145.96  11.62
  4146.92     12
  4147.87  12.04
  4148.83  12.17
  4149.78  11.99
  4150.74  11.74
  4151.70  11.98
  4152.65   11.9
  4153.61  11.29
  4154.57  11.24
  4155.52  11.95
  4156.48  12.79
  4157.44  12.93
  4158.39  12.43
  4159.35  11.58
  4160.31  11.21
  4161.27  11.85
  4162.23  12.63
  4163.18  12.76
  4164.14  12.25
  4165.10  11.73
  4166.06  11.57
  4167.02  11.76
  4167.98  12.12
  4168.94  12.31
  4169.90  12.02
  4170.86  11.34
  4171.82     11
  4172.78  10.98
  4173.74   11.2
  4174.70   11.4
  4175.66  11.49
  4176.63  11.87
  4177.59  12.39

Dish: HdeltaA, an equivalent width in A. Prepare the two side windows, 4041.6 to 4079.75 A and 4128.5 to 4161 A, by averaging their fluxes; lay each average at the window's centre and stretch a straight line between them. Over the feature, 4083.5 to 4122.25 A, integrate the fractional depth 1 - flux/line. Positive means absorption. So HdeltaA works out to 5.5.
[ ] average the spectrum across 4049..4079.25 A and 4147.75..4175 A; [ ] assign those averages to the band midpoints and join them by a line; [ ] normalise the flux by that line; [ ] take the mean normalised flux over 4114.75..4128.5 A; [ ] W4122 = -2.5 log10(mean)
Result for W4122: 0.07 mag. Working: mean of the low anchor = 11.9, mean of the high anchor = 11.9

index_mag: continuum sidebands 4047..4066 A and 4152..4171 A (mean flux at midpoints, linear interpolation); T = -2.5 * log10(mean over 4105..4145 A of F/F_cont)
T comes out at 0.08 mag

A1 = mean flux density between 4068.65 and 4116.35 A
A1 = 10.6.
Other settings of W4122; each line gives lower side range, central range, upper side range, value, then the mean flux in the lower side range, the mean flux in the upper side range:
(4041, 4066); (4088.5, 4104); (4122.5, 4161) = 0.21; 12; 11.7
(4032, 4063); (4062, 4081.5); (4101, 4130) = -0.03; 12.2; 10.5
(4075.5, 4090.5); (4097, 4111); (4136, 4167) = 0.28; 11.4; 12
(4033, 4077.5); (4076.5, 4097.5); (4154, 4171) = 0.11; 12.1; 12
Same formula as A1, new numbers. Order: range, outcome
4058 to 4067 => 11.9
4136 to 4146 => 12.1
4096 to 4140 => 10.6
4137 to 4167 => 12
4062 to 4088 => 11.7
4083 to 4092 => 11.2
